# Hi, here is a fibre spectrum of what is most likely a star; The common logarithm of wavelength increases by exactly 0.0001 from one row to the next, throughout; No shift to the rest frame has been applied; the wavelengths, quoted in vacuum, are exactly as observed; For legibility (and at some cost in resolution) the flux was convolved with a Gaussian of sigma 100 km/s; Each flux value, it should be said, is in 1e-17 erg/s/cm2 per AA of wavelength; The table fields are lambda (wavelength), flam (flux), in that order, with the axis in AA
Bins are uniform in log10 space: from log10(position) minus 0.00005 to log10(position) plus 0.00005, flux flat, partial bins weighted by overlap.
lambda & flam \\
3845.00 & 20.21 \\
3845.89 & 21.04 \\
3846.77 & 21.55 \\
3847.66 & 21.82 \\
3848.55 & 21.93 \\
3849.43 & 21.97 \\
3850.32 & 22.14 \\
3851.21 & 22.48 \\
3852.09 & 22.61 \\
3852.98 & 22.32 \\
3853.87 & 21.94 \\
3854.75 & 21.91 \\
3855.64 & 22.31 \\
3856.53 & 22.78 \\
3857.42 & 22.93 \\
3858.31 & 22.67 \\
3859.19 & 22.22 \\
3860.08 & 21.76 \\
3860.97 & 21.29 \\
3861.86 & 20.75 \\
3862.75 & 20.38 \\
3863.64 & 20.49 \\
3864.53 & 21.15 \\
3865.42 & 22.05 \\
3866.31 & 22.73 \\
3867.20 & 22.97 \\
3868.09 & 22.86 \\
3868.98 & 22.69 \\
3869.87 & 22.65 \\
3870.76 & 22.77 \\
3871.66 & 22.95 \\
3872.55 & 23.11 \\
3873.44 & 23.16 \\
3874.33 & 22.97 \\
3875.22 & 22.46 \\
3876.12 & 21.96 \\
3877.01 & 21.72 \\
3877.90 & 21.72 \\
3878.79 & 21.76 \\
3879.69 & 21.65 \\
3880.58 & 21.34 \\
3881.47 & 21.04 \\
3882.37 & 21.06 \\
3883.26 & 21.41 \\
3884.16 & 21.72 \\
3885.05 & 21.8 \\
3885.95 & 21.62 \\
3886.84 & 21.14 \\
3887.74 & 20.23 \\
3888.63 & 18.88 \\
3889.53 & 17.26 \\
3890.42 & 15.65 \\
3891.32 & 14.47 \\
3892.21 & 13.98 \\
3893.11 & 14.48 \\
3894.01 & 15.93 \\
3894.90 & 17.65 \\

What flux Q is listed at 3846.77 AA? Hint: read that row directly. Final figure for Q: 21.55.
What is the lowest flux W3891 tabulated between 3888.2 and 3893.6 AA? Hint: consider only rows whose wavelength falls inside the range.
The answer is 13.98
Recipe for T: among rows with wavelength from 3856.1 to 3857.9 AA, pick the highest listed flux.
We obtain 22.93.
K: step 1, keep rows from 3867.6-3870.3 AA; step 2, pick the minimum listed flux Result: 22.65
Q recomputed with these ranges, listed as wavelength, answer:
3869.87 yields 22.65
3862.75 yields 20.38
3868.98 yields 22.69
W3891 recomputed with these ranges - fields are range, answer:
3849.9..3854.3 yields 21.94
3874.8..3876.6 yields 21.96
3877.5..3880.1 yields 21.65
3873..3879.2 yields 21.72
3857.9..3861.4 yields 21.29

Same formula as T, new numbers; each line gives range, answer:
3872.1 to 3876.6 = 23.16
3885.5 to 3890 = 21.62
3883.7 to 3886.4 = 21.8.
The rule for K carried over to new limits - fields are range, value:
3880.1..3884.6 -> 21.04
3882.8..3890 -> 17.26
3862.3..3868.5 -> 20.38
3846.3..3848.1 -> 21.55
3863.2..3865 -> 20.49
